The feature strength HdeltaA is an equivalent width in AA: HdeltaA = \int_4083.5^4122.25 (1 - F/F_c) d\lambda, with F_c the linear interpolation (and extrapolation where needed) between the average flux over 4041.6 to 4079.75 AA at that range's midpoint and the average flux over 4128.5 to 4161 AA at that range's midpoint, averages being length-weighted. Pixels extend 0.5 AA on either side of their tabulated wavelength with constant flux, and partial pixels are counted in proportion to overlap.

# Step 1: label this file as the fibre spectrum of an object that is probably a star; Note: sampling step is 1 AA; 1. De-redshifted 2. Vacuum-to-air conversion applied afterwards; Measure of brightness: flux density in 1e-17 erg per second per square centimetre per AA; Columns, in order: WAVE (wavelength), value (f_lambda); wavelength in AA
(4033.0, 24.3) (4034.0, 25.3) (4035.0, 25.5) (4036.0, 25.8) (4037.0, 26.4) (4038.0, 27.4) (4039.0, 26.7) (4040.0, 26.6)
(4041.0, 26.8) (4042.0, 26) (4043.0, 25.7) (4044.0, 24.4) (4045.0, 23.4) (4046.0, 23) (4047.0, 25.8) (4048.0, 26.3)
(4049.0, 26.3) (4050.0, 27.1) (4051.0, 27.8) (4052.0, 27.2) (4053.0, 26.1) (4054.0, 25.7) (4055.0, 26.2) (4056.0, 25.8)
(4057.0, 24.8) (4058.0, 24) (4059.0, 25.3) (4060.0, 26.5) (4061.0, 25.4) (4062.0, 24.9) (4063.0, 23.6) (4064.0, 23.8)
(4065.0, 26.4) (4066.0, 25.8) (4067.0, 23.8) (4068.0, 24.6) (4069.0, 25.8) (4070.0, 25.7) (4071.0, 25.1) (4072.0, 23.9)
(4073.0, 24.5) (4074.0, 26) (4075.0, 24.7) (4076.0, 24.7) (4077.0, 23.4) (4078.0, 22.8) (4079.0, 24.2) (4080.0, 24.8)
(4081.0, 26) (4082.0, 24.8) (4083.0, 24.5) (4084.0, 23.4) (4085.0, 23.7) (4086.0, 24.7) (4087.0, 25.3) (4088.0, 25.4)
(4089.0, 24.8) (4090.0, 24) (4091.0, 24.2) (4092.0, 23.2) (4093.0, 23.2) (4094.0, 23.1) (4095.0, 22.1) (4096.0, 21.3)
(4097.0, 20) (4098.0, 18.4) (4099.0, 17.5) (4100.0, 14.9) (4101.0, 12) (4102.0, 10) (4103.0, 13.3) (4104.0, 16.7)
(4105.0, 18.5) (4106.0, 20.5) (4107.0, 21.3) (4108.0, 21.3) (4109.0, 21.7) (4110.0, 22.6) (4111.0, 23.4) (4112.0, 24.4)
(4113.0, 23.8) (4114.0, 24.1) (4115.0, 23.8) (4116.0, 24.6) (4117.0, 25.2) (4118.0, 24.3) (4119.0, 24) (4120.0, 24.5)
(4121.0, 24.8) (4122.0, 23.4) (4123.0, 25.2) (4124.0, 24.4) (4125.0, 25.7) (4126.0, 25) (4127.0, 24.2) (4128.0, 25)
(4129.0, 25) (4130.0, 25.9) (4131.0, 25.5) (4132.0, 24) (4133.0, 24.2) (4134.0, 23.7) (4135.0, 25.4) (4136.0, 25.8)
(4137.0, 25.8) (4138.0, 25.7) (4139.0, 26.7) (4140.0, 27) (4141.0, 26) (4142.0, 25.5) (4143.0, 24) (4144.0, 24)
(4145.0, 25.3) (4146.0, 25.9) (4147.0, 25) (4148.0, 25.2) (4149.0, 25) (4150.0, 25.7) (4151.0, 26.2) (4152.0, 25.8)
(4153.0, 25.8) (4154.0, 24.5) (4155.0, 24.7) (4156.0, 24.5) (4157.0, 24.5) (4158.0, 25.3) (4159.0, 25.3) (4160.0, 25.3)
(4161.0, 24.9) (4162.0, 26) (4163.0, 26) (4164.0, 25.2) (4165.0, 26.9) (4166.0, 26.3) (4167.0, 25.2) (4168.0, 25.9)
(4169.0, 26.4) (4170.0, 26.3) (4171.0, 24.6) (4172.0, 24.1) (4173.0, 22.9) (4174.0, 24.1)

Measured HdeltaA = 5.4 AA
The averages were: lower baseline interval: 25.2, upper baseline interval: 25.3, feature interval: 21.7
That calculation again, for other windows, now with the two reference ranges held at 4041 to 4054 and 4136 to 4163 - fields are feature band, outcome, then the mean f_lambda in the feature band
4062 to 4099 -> 2.4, 24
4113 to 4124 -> 0.5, 24.4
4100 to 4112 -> 3.4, 18.4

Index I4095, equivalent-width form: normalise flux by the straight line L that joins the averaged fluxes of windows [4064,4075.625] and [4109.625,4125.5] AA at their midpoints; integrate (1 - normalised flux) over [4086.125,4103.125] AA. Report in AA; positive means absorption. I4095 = 2.93 AA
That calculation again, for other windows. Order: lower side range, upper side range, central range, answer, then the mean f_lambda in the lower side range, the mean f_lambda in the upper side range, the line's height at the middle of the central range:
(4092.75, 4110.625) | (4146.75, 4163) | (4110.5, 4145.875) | -4.66 AA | 18.8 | 25.3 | 22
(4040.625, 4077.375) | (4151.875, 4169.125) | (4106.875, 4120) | 0.96 AA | 25.3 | 25.4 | 25.4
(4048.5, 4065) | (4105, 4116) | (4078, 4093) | -0.23 AA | 25.7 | 22.6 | 24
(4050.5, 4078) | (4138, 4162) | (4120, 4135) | 0.34 AA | 25.2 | 25.3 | 25.3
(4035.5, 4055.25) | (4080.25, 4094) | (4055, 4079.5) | 0.31 AA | 26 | 24.4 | 25.2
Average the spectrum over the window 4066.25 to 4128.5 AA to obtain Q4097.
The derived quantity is 22.9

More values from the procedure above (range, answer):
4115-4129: 24.6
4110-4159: 24.9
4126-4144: 25.2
